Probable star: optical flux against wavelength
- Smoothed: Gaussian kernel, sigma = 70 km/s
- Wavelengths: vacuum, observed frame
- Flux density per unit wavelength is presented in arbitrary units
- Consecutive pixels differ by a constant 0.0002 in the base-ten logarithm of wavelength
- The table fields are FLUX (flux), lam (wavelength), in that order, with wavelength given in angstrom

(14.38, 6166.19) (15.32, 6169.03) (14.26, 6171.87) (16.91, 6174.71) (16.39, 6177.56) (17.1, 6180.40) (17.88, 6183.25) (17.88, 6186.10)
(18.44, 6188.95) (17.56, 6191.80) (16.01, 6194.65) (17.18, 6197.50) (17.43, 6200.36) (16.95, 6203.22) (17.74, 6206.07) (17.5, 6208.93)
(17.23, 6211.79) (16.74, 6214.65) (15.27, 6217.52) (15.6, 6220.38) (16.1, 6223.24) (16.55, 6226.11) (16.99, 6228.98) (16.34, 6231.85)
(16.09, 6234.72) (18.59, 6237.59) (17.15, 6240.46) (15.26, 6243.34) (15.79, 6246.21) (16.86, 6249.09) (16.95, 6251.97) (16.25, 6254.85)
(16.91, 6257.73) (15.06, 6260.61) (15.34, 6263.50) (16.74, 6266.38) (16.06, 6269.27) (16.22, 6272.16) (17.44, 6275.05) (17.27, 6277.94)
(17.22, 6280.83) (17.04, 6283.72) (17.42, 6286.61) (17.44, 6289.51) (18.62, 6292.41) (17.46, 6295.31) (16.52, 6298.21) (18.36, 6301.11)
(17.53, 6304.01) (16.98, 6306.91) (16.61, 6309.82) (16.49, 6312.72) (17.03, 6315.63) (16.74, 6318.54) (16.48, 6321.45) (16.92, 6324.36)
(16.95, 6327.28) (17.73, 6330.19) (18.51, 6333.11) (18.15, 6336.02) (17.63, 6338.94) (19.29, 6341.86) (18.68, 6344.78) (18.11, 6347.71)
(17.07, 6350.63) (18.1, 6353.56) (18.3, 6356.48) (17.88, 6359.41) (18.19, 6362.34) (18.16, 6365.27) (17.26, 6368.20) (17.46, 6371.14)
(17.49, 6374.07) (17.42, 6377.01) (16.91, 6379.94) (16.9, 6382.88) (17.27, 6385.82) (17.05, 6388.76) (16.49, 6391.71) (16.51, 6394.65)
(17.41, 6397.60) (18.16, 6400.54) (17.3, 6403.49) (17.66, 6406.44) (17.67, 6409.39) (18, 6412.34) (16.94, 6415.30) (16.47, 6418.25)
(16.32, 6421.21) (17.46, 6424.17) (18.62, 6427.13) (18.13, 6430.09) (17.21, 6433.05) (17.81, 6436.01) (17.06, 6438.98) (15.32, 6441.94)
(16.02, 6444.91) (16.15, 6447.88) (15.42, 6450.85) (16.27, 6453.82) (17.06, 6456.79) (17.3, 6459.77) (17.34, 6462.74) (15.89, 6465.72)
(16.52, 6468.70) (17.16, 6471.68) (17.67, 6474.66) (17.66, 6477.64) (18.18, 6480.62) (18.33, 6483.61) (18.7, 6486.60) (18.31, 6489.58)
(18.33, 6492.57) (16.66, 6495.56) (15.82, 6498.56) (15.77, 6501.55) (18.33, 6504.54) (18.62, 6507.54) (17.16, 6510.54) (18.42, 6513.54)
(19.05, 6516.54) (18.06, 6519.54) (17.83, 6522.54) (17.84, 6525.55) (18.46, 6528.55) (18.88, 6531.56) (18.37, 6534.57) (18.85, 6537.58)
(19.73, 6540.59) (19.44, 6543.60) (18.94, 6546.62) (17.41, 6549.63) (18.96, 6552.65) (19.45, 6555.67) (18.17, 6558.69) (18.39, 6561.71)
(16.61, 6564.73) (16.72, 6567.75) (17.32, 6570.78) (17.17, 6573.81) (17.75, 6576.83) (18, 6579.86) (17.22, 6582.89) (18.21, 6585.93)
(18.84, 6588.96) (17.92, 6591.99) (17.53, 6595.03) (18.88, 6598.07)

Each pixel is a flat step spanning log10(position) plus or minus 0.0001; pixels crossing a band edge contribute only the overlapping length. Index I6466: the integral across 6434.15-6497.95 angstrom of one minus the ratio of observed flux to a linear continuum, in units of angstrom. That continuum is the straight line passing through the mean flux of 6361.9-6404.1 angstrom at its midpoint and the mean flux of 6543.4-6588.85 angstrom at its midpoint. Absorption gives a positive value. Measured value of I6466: 1.9 angstrom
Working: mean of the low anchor 17.3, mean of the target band 17.1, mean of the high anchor 18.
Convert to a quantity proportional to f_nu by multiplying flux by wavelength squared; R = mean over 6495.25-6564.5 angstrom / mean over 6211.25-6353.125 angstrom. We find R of 1.2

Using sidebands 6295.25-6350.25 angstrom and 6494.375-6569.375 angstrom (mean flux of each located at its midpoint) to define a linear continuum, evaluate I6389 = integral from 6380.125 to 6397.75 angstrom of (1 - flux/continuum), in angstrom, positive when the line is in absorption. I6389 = 0.8 angstrom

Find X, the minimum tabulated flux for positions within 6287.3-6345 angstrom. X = 16.48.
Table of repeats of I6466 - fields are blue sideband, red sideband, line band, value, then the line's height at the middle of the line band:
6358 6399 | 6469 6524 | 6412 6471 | 2.4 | 17.5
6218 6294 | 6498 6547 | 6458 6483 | 0.9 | 17.9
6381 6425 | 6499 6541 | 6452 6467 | 0.8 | 17.6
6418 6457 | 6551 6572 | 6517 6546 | -1.6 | 17.7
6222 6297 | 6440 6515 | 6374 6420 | -0.6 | 17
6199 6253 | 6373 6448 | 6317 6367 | -2.4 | 17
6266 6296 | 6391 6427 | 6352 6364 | -0.6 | 17.2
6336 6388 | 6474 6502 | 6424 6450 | 1.0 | 17.7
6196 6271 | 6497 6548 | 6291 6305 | -0.6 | 16.9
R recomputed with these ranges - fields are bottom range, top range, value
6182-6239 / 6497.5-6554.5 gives 1.18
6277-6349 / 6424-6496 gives 1.03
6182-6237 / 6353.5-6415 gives 1.09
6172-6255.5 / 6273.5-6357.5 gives 1.08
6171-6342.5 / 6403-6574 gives 1.12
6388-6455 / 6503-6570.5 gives 1.12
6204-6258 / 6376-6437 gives 1.10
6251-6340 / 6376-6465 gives 1.04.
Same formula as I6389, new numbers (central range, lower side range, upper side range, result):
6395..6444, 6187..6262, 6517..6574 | 0.99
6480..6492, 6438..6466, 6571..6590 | -1.16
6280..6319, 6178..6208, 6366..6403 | 0.07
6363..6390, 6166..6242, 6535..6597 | 0.10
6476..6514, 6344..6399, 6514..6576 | 0.75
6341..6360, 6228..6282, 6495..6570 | -1.23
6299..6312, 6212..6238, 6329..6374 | 0.12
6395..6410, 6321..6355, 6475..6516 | 0.21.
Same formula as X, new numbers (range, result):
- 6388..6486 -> 15.32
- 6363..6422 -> 16.32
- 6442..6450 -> 16.02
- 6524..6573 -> 16.61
